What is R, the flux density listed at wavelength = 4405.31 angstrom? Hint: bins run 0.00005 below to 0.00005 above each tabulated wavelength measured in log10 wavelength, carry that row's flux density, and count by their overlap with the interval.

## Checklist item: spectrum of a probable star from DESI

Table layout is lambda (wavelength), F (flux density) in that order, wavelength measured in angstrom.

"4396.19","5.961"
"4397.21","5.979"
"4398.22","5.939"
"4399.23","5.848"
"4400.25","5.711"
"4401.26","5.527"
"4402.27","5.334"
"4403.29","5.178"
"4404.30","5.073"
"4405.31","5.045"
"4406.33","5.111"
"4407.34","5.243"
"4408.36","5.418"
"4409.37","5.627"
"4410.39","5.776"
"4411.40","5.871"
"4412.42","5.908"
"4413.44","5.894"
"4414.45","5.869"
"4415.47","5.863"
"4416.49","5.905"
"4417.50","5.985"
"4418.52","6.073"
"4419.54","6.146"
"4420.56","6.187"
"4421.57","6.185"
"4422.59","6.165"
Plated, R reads 5.045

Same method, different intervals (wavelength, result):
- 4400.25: 5.711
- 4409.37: 5.627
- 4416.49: 5.905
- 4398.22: 5.939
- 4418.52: 6.073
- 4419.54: 6.146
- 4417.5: 5.985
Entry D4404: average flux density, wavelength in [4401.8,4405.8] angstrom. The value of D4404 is 5.16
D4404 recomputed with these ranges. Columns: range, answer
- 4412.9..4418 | 5.91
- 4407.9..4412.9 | 5.72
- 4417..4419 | 6.02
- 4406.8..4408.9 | 5.34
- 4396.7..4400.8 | 5.86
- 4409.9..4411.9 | 5.84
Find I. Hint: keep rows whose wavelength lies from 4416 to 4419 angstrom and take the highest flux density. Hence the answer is 6.073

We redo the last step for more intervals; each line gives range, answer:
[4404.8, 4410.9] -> 5.776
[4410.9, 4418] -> 5.985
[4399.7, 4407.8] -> 5.711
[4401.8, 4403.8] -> 5.334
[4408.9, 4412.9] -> 5.908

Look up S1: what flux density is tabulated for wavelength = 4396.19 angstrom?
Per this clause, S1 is 5.961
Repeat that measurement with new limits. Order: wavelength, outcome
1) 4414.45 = 5.869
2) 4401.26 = 5.527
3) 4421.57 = 6.185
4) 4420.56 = 6.187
